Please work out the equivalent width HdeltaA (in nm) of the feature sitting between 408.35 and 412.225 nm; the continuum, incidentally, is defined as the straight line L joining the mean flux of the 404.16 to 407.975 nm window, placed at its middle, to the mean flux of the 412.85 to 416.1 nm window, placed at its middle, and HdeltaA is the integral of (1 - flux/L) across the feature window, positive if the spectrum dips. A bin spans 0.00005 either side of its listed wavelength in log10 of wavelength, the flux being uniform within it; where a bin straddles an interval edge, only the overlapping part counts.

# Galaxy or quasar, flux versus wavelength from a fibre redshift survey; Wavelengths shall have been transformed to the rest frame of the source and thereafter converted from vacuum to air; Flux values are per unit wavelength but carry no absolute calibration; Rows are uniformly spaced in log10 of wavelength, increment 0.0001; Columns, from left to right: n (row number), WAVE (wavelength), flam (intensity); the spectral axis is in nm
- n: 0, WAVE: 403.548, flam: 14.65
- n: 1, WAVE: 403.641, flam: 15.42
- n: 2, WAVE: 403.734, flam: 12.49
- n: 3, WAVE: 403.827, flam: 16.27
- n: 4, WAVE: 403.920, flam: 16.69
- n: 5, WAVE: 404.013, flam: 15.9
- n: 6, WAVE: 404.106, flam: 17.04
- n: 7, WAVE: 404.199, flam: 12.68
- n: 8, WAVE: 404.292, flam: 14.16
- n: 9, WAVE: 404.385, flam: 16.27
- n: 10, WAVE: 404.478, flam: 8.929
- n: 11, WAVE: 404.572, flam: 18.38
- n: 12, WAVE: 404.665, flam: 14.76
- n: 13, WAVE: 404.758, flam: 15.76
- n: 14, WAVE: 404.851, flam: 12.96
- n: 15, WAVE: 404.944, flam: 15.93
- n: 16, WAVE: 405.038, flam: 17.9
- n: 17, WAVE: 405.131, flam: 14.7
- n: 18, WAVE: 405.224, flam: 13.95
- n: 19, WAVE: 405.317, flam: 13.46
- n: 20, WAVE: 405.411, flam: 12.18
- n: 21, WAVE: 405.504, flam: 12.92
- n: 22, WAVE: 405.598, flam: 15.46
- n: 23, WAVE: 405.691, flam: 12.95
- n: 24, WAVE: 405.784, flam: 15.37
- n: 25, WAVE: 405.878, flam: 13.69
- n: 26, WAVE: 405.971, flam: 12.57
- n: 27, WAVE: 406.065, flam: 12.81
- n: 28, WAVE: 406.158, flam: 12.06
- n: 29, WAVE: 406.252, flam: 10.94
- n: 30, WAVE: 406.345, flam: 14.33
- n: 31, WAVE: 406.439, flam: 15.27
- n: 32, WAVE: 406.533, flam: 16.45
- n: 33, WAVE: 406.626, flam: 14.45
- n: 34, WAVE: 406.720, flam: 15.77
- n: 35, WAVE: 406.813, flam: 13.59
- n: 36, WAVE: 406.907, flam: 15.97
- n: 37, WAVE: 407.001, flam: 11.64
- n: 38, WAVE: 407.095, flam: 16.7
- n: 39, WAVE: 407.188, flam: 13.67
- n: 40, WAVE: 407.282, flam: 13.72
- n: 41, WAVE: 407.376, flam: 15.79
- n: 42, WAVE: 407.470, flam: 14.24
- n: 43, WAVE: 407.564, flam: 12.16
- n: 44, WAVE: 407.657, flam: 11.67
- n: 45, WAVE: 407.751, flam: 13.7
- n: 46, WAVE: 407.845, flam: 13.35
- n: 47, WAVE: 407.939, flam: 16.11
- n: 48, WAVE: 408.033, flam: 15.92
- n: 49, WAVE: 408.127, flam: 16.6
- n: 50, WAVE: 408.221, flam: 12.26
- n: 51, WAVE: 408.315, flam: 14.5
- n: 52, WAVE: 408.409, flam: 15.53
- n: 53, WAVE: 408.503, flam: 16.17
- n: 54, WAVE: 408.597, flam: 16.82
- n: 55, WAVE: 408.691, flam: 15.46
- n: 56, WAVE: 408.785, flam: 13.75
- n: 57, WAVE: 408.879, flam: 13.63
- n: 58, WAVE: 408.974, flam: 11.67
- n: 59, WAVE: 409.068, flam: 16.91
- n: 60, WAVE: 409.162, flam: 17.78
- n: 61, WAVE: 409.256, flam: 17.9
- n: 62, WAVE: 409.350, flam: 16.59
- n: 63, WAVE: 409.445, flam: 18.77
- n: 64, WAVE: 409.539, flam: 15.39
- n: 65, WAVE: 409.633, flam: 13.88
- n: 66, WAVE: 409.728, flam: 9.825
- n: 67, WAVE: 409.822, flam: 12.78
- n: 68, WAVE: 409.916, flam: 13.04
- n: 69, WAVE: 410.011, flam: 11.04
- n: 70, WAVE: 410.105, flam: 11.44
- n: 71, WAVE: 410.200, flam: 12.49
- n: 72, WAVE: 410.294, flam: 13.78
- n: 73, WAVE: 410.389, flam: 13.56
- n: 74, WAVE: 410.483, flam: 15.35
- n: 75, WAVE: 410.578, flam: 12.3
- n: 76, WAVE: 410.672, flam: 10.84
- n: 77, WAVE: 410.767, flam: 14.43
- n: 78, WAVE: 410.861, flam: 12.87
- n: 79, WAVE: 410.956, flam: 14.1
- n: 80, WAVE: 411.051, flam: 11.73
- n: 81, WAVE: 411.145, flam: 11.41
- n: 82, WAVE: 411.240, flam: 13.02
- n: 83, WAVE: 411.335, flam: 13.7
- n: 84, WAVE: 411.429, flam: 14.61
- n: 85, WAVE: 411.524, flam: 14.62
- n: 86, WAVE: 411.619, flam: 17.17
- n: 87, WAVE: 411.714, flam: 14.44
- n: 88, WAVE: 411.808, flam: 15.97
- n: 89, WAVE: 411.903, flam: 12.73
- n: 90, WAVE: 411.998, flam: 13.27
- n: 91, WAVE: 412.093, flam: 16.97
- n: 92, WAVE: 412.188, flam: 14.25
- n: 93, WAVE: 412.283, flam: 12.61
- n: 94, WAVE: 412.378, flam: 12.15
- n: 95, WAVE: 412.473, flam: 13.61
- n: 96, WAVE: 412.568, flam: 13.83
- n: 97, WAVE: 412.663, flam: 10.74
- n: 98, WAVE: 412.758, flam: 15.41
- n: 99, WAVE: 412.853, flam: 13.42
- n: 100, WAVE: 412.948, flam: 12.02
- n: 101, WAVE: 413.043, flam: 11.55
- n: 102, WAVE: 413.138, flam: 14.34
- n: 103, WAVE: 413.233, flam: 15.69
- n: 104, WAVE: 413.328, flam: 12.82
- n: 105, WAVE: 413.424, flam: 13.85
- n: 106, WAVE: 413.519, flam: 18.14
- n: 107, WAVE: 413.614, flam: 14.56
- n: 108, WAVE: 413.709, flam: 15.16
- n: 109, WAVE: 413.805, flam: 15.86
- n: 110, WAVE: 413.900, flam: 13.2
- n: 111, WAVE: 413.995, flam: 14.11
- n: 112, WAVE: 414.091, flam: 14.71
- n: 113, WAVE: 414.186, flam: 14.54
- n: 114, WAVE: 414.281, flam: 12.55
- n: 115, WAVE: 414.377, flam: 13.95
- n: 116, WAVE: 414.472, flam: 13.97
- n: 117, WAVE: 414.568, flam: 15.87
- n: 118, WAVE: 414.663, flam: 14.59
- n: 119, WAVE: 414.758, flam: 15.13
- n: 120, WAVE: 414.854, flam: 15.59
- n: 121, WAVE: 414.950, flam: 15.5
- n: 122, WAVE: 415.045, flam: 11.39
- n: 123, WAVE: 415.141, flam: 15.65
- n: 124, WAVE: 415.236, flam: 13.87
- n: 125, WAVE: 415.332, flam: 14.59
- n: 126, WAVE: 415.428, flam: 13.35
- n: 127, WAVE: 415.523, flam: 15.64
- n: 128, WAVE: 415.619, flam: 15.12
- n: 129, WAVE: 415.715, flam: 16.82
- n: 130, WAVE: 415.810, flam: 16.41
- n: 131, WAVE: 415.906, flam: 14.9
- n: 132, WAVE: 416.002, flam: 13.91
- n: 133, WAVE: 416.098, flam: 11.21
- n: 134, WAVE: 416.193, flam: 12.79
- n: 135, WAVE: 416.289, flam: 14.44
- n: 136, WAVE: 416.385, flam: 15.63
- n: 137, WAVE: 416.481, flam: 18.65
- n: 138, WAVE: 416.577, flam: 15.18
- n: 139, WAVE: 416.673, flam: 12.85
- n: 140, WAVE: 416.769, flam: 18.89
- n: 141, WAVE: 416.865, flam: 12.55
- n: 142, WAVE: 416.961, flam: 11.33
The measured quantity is 0.03 nm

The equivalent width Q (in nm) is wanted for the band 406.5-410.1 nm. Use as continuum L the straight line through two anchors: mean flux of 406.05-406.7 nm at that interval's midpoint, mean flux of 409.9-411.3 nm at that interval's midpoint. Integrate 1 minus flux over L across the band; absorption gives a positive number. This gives -0.32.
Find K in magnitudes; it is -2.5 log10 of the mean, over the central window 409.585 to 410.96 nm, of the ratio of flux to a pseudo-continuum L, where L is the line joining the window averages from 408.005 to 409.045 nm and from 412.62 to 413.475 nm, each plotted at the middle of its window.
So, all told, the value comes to 0.12 mag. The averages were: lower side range 14.8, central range 12.7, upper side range 13.4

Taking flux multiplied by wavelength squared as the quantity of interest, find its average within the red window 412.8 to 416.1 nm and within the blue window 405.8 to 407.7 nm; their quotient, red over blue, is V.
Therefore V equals 1.1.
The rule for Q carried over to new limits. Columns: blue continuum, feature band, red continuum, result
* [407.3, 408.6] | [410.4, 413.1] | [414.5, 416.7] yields 0.20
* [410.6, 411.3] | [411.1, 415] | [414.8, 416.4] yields -0.21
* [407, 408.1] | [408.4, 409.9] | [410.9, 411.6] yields -0.13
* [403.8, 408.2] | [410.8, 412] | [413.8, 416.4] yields 0.05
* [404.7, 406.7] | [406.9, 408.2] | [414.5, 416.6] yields 0.00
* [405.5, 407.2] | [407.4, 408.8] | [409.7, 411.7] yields -0.09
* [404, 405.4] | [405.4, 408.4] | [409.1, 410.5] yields 0.10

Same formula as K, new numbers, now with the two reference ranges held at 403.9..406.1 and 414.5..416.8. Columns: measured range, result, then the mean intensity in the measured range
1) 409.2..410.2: 0.047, 14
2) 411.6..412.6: 0.041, 14.2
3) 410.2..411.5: 0.115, 13.2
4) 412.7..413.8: 0.036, 14.3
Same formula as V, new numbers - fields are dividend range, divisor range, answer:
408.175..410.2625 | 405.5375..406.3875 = 1.10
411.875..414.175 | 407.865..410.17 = 0.97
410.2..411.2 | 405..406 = 0.95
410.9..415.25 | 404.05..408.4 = 1.02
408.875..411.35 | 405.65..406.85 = 1.01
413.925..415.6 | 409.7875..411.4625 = 1.14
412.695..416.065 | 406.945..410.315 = 1.04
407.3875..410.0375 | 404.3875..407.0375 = 1.05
